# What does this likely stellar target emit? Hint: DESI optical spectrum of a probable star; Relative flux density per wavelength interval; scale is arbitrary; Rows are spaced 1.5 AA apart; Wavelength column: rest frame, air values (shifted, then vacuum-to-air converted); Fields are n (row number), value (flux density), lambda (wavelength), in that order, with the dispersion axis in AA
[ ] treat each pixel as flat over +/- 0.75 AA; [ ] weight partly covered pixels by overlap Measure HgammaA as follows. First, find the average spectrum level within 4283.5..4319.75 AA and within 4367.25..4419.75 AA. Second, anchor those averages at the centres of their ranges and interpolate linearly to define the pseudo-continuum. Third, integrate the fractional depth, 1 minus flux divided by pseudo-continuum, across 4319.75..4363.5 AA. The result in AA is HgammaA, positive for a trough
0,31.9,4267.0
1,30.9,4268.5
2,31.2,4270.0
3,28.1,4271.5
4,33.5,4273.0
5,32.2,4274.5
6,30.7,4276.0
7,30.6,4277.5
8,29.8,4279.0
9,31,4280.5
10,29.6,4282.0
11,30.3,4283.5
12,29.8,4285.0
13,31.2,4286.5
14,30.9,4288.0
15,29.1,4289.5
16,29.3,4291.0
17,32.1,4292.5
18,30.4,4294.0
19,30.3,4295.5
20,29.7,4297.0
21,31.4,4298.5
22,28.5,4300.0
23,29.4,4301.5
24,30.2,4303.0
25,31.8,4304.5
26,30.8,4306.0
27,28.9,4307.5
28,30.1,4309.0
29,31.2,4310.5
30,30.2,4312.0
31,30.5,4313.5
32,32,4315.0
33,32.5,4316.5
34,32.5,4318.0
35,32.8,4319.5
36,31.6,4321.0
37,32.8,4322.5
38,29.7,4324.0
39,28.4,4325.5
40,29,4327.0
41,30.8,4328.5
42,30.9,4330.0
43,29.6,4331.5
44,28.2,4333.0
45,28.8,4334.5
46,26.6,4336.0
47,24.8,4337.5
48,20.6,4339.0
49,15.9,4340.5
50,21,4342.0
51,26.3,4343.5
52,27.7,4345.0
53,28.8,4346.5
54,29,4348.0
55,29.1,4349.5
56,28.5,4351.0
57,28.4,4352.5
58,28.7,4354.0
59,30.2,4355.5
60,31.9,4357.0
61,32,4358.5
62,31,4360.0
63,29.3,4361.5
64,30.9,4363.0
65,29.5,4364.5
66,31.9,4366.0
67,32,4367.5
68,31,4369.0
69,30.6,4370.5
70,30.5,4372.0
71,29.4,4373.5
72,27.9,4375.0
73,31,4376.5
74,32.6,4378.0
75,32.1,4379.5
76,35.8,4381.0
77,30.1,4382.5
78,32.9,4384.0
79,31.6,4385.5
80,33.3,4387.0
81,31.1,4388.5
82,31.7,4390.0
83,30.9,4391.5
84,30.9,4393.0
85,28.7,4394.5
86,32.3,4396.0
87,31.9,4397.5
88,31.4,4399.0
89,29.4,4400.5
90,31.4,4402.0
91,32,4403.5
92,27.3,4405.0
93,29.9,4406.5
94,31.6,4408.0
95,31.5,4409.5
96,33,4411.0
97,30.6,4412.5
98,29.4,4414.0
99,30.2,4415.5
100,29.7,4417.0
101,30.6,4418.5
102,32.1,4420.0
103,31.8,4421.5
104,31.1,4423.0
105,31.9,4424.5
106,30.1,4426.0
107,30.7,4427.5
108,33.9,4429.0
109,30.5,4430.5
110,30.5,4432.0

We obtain 3.51 AA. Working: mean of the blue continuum 30.6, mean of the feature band 28.3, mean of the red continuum 31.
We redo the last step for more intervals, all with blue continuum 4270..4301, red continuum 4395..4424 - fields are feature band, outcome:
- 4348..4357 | 0.4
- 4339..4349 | 2.0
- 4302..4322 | -0.4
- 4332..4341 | 1.8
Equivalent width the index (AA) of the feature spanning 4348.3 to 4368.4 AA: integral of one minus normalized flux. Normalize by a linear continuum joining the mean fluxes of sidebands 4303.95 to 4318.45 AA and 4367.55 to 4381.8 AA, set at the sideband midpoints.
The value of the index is 0.6 AA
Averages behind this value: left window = 31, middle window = 30.2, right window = 31.2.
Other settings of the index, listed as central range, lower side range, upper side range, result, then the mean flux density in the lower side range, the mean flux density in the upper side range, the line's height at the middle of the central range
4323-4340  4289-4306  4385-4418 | 1.46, 30.2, 30.9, 30.5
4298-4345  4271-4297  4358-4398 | 2.84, 30.5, 31.2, 30.8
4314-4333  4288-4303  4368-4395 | -0.29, 30.1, 31.3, 30.5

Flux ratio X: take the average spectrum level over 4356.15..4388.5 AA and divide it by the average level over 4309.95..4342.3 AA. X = 1.09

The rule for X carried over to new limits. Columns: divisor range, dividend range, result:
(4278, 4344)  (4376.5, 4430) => 1.07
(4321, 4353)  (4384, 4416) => 1.13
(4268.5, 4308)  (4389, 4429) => 1.02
